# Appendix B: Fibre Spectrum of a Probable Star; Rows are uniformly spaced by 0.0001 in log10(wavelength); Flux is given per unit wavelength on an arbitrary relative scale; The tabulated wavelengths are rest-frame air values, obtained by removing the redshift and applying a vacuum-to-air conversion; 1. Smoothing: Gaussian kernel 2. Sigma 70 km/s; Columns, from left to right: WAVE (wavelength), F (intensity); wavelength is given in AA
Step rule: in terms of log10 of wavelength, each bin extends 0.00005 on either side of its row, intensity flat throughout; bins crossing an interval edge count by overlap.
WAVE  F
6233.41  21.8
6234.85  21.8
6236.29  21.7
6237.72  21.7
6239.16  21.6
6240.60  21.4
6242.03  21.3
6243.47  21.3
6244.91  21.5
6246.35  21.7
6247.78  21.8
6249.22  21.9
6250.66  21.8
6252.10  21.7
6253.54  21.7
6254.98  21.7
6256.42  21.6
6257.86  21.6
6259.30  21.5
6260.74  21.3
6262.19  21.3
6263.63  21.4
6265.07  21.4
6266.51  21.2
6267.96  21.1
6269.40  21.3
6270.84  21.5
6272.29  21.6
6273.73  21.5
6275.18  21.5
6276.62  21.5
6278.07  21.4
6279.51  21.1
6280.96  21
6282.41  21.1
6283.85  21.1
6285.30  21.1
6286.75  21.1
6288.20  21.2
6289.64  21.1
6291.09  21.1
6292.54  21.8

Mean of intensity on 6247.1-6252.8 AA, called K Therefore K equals 21.8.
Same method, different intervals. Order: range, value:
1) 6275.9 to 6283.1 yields 21.2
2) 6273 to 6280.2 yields 21.4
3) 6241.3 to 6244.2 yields 21.3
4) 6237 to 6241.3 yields 21.6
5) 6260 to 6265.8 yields 21.4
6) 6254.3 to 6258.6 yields 21.6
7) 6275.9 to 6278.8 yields 21.5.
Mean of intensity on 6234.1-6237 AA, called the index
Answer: 21.7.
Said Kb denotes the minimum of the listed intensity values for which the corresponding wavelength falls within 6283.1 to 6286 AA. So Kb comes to 21.1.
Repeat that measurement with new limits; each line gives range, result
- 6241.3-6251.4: 21.3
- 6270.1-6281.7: 21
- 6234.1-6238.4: 21.7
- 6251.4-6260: 21.5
